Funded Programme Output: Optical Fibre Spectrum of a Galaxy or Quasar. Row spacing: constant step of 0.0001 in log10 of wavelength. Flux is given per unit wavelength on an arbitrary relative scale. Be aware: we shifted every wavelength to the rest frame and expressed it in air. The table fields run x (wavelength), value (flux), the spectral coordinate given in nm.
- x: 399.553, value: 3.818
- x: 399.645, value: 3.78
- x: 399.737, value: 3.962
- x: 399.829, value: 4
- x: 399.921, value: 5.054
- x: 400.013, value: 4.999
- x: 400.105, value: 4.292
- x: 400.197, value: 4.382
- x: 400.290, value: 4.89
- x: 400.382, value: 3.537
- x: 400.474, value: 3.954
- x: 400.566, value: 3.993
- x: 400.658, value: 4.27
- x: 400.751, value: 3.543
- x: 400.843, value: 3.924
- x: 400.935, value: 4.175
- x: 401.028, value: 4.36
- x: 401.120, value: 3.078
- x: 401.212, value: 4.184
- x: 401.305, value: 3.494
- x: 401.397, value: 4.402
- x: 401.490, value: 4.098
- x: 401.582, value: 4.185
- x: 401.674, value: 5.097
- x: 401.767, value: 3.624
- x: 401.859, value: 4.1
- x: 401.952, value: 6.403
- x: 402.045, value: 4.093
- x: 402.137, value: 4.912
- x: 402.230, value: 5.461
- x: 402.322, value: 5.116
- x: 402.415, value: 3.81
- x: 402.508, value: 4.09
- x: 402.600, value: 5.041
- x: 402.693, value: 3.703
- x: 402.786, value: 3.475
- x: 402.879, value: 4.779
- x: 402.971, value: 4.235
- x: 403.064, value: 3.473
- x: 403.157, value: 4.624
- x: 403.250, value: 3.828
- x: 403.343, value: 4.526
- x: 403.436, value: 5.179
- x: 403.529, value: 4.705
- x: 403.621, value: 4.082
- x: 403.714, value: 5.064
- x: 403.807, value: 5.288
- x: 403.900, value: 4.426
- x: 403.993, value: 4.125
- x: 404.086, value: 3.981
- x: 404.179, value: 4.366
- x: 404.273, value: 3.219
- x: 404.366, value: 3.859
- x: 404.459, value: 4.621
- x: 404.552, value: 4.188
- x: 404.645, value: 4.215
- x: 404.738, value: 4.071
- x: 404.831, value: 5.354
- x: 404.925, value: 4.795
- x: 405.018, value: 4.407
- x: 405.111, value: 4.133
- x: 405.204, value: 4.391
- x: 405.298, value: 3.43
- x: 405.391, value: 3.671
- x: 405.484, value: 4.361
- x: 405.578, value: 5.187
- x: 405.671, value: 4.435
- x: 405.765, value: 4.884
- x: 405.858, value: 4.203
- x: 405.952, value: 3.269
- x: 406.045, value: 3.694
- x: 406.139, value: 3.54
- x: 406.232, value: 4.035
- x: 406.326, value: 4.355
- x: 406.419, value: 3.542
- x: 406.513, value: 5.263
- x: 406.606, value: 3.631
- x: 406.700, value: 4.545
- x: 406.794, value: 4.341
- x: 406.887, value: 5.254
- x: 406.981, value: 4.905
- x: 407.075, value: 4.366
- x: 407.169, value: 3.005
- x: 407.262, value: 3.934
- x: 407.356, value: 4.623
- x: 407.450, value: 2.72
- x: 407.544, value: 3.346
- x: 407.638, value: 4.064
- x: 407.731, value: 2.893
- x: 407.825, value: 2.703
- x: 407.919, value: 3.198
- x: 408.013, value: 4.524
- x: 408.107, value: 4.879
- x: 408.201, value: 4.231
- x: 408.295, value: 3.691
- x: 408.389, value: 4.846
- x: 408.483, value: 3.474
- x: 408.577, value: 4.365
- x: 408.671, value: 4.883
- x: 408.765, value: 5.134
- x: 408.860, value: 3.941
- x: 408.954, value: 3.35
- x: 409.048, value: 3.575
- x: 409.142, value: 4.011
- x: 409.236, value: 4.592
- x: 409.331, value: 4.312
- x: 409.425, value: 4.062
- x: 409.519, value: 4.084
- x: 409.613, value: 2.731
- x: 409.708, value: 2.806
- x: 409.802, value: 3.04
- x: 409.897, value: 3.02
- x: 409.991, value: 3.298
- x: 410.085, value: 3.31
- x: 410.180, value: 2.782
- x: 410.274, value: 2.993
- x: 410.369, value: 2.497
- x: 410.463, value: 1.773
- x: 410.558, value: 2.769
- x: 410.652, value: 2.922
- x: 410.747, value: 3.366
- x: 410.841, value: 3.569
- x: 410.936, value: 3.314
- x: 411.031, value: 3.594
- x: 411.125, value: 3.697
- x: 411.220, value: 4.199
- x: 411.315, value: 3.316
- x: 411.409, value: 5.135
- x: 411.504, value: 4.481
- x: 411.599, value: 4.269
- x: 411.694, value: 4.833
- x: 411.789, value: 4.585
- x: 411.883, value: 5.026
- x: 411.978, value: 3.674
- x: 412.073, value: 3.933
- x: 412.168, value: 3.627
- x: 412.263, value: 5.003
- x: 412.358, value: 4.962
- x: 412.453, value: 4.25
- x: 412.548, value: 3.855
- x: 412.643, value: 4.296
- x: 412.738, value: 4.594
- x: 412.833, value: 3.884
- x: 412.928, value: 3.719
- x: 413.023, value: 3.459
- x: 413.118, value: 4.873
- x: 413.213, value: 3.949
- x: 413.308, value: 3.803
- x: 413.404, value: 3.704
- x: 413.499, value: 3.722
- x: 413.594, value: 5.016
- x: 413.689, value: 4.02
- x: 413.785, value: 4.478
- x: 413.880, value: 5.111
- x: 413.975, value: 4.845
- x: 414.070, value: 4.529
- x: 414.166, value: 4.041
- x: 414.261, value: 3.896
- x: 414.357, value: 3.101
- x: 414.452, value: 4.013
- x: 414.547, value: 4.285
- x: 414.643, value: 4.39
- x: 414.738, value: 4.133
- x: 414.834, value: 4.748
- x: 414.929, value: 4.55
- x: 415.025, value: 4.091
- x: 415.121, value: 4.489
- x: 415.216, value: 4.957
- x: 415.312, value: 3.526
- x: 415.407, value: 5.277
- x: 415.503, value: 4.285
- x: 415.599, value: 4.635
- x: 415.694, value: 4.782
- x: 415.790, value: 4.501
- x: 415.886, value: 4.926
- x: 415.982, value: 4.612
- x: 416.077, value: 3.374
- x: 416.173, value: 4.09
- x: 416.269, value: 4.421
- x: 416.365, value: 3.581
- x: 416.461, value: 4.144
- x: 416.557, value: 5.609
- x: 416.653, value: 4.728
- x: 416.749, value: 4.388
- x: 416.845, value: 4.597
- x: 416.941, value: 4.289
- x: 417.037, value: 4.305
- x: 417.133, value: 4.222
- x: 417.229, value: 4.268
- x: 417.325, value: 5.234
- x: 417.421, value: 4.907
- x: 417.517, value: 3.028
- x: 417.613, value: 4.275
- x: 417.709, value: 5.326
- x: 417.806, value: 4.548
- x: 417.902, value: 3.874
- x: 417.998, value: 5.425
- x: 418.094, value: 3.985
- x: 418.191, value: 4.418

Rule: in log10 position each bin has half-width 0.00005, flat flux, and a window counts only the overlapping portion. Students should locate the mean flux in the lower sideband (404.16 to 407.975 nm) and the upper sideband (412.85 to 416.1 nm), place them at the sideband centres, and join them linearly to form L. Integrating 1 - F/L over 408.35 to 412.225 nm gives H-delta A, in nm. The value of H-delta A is 0.41 nm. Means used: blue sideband 4.07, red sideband 4.29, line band 3.74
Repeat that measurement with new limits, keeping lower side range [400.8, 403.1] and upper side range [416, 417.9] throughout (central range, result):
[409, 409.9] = 0.142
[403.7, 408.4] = 0.188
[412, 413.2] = 0.046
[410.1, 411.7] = 0.325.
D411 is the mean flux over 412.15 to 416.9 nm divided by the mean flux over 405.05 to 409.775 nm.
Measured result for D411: 1.07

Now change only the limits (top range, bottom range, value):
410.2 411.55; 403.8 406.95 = 0.80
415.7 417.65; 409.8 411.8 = 1.26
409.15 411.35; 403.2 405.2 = 0.75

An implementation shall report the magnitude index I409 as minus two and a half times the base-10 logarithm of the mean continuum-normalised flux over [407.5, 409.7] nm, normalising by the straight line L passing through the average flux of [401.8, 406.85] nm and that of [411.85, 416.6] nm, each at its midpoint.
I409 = 0.10 mag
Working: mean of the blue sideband 4.34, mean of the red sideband 4.29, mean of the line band 3.93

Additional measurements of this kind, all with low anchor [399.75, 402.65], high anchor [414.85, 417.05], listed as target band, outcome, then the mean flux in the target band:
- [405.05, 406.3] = 0.069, 4.1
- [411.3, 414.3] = 0.033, 4.29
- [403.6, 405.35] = 0.011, 4.32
